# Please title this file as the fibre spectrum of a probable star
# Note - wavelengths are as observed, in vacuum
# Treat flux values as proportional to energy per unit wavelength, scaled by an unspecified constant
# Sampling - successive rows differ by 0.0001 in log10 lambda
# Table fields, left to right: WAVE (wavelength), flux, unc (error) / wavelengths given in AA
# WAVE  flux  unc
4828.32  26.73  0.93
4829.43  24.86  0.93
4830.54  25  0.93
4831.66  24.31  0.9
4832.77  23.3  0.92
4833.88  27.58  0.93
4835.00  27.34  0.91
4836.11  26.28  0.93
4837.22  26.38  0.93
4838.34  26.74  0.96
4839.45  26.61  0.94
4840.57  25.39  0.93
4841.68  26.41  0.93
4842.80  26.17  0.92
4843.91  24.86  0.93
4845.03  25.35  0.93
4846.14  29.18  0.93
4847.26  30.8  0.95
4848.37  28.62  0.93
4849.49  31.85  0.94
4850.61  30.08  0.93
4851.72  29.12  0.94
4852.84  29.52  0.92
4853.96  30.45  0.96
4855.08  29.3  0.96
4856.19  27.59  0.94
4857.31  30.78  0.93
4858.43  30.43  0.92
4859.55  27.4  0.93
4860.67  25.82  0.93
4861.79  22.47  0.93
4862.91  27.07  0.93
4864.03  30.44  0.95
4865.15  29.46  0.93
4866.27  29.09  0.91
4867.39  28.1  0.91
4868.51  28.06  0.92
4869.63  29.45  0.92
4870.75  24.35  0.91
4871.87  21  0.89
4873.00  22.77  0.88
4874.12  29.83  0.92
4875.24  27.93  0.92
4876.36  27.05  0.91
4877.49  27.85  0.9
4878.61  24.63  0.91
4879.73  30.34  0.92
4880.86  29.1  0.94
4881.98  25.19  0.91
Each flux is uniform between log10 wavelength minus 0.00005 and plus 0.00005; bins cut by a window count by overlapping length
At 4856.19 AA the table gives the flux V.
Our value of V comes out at 27.59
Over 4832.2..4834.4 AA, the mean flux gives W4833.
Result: 25.5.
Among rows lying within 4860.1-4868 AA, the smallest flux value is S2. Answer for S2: 22.47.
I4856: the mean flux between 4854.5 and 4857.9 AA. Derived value 29.3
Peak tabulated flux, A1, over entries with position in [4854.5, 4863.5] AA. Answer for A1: 30.78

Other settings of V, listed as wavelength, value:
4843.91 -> 24.86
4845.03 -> 25.35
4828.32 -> 26.73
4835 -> 27.34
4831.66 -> 24.31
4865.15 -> 29.46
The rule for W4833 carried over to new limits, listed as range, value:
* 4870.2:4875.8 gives 25.2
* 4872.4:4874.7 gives 26.2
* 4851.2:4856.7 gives 29.2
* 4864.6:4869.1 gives 28.7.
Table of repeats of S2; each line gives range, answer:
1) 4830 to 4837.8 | 23.3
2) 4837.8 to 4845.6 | 24.86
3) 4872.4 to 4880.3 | 22.77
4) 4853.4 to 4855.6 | 29.3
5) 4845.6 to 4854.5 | 28.62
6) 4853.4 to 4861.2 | 25.82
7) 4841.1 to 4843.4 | 26.17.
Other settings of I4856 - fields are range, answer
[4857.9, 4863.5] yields 26.6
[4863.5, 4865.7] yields 29.9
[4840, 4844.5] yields 25.7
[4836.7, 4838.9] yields 26.5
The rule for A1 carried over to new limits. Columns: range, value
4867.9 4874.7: 29.83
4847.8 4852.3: 31.85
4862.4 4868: 30.44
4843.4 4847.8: 30.8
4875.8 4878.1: 27.85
